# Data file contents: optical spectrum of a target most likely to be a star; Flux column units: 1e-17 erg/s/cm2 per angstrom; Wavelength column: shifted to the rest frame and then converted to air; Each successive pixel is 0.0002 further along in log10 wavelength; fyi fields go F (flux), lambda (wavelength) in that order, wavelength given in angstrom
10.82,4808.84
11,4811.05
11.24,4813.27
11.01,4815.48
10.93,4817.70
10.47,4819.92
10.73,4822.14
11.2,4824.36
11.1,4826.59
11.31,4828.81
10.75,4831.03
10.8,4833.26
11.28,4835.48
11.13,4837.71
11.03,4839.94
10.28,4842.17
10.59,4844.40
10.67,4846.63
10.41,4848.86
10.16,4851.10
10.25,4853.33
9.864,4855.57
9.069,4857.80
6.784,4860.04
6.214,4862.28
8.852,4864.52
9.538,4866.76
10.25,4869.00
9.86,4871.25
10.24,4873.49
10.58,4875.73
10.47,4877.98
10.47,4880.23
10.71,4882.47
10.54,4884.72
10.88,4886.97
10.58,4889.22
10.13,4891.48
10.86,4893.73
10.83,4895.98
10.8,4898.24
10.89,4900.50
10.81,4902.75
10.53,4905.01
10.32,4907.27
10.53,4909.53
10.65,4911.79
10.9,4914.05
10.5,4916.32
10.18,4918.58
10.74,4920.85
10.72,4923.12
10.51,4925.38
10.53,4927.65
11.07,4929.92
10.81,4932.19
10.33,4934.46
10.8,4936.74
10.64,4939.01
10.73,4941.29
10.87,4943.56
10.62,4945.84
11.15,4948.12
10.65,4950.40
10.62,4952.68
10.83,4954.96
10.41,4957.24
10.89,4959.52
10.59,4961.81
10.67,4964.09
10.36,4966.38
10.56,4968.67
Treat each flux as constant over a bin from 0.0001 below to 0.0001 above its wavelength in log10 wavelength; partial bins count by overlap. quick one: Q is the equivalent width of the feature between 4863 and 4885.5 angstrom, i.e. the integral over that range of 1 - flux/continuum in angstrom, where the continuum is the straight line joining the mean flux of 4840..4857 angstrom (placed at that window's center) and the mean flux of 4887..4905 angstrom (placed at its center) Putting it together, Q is 1.0 angstrom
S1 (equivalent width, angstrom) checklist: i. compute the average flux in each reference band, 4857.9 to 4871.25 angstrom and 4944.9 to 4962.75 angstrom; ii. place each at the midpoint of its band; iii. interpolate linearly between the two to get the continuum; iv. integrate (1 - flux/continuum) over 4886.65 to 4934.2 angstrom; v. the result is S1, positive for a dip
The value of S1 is -5.0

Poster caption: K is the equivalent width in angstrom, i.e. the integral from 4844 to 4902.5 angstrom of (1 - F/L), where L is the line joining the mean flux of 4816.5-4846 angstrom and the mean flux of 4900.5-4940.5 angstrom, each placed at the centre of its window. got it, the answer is 4.0 angstrom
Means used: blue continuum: 10.9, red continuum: 10.6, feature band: 10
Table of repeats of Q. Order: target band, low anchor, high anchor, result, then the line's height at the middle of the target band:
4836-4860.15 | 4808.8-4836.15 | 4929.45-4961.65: 1.6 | 10.9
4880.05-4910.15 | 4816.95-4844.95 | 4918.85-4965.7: 0.4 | 10.8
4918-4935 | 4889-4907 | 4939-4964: 0.1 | 10.7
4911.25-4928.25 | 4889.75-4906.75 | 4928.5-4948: 0.2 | 10.7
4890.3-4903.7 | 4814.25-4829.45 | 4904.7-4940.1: 0.0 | 10.7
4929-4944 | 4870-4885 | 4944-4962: -0.1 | 10.7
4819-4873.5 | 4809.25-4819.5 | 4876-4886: 3.5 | 10.8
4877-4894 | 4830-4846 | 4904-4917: 0.2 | 10.7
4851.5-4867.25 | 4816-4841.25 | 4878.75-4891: 3.0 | 10.8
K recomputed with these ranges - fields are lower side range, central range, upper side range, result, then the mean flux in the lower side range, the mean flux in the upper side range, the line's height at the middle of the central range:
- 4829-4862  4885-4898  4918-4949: -0.3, 10.1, 10.7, 10.4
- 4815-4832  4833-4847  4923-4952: 0.1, 10.9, 10.7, 10.9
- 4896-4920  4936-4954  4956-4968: -0.3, 10.6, 10.6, 10.6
